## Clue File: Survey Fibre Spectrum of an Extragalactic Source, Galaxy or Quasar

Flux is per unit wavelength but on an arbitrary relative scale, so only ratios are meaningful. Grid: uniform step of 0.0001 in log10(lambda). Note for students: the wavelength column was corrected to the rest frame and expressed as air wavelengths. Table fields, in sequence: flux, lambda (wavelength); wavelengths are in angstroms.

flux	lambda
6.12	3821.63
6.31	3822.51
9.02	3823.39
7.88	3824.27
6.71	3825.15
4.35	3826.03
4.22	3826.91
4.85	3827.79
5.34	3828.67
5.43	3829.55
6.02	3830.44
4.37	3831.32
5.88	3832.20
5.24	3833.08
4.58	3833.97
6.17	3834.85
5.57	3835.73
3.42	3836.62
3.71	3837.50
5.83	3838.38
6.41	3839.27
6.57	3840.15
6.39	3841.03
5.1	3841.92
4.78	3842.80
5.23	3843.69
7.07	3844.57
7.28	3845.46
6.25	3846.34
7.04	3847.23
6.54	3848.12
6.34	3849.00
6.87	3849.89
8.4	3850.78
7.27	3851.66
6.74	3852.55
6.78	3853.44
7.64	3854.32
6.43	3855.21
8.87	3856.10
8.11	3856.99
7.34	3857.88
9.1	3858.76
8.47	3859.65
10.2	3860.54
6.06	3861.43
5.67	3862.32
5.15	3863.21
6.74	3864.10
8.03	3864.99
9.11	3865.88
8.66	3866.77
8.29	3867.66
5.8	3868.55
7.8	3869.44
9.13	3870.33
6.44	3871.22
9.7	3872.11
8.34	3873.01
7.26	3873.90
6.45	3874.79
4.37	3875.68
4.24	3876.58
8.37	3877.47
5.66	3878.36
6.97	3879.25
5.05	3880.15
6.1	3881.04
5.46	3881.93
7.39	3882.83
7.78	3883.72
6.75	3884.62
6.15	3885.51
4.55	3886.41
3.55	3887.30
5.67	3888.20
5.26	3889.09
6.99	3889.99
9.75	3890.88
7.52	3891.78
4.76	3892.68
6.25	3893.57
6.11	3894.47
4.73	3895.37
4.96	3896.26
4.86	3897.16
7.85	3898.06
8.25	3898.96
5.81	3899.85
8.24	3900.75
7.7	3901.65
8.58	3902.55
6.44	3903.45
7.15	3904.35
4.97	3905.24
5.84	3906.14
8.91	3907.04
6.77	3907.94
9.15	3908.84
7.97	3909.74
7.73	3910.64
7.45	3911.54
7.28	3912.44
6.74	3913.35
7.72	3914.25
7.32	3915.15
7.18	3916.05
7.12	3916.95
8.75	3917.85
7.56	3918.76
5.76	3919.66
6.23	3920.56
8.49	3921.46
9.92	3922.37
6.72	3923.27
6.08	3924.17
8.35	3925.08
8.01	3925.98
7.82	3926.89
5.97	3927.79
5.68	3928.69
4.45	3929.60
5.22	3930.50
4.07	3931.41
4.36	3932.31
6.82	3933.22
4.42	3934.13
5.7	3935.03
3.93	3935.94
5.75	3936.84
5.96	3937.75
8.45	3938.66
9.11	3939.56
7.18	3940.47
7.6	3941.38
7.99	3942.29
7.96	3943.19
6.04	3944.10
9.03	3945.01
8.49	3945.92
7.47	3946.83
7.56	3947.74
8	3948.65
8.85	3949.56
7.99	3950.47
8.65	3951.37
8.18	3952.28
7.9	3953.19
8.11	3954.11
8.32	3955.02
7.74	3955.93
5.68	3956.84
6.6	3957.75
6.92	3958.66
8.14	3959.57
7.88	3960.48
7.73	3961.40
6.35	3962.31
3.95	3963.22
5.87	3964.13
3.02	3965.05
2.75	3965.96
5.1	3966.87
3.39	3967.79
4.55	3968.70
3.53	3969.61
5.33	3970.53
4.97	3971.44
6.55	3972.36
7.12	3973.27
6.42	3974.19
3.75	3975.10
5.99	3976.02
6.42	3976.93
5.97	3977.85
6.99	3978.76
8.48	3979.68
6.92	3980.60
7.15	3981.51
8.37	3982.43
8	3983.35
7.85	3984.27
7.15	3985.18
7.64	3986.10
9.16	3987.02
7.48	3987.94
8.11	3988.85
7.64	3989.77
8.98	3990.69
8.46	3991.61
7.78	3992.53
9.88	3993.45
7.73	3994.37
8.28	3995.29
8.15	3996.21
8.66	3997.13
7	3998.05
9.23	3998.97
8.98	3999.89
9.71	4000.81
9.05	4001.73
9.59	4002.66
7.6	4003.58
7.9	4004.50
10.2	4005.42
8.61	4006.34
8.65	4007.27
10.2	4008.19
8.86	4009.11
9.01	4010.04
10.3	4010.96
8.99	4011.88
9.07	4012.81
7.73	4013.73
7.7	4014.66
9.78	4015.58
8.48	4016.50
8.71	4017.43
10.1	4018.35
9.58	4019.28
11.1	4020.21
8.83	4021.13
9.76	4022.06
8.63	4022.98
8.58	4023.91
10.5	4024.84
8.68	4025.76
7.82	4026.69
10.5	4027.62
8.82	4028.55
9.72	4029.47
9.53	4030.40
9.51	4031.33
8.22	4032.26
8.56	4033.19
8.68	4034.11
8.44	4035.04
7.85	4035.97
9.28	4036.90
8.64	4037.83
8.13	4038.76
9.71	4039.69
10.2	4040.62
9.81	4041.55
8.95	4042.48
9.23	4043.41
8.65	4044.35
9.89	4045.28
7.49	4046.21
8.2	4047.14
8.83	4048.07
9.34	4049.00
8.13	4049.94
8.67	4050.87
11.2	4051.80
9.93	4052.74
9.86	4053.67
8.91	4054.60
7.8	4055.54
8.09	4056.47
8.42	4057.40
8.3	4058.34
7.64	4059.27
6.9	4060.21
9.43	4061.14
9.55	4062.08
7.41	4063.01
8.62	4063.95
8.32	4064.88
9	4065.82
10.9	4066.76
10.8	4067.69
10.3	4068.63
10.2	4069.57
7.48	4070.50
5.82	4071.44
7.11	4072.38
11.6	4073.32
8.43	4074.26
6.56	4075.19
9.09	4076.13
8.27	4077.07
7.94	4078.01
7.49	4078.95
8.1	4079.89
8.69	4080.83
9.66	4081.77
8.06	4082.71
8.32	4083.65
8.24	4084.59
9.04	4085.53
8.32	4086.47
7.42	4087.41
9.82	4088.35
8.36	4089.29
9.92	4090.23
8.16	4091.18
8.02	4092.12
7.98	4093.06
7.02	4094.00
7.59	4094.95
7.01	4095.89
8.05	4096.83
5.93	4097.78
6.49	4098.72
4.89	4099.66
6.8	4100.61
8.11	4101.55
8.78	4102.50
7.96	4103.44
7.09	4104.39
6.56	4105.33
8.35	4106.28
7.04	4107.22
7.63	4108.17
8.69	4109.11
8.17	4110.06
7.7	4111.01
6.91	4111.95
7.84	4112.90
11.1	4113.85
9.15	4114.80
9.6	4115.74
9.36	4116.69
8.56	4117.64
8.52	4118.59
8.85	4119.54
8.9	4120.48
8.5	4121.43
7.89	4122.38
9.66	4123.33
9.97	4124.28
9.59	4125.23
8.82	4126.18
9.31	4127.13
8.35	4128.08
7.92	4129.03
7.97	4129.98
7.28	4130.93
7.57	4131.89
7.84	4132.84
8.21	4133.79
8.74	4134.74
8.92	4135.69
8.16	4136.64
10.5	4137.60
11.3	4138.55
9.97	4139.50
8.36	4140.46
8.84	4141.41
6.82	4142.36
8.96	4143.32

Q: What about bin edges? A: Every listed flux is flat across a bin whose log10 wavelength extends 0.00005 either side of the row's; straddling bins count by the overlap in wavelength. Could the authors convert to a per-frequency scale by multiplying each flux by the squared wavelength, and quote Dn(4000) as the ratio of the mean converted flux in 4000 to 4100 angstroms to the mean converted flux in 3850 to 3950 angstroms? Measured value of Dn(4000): 1.3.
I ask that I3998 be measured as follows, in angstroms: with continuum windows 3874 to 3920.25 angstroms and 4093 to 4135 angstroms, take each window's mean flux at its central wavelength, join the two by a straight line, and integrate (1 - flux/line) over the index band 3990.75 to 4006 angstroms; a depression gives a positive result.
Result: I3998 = -2.7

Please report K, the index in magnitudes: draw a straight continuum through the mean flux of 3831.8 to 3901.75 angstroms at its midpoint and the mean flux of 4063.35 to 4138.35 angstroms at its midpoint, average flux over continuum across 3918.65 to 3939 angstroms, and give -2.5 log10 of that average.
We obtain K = 0.13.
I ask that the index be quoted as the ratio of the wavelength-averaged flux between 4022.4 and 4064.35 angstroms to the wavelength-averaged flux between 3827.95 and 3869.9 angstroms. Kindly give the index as 1.3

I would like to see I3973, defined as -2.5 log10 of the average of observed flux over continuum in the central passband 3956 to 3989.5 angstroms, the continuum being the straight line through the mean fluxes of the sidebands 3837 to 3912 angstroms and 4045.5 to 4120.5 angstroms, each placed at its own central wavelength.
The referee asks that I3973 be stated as 0.19 mag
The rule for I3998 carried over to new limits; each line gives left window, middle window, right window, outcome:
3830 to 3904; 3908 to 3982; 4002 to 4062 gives 9.25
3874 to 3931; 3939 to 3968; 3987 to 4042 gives 2.28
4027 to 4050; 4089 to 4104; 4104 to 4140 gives 2.00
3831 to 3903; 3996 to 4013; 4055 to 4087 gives -2.23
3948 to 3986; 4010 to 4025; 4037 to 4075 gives -2.52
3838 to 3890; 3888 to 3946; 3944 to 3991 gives -0.33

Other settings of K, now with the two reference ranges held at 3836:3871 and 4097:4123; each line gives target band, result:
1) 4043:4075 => -0.14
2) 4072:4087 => -0.08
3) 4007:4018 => -0.18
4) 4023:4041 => -0.17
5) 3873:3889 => 0.17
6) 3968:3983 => 0.21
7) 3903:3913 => -0.01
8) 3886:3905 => 0.11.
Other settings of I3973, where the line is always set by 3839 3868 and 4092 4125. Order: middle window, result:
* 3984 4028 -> -0.15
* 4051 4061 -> -0.12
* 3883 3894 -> 0.16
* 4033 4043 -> -0.15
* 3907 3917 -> -0.04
